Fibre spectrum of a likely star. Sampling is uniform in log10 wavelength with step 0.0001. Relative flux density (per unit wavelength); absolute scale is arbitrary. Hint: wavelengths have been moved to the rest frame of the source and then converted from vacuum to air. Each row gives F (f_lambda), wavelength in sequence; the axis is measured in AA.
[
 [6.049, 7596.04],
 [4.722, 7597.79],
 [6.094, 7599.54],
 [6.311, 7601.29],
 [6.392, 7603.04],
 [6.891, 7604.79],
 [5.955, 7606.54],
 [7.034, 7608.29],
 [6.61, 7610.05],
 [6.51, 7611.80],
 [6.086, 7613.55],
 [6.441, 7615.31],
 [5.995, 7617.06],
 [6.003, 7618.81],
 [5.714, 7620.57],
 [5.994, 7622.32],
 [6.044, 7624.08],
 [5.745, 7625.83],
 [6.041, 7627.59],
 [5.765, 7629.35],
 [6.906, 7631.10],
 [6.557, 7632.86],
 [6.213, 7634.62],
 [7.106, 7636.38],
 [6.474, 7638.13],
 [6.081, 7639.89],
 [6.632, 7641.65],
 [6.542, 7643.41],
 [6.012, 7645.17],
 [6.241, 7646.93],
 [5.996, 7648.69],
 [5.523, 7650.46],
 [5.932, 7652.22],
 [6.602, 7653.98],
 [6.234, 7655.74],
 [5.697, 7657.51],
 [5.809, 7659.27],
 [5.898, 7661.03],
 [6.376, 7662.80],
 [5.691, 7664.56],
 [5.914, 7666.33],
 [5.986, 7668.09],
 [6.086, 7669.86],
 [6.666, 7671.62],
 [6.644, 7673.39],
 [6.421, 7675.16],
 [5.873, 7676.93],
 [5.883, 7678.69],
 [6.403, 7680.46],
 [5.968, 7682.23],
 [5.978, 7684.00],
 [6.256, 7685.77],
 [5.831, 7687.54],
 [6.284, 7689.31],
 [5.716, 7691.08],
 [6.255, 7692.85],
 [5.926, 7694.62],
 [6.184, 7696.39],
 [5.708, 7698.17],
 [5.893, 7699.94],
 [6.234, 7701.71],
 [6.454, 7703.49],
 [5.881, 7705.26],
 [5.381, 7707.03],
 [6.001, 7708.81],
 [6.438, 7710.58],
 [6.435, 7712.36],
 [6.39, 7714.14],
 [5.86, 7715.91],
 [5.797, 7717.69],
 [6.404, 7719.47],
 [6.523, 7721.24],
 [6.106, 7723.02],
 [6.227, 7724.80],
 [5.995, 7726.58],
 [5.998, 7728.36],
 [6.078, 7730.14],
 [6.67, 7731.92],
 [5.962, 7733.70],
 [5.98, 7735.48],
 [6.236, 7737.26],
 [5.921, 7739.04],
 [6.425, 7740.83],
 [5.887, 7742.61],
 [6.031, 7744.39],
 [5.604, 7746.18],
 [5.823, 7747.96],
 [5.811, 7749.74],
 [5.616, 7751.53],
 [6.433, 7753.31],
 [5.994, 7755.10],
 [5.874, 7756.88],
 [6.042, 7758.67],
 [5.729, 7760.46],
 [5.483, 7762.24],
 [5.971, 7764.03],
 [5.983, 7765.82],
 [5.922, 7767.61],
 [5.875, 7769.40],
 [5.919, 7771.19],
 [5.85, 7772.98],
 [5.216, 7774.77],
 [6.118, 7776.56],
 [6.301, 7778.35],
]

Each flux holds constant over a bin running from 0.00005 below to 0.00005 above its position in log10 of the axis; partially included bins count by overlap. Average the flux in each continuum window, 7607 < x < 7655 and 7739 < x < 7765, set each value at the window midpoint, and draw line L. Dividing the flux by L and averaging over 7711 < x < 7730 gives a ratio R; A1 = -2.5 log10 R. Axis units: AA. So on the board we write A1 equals -0.03 mag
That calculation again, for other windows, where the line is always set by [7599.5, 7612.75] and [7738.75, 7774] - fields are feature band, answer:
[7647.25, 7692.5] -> 0.031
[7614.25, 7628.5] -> 0.077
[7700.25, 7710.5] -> 0.015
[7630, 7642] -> -0.029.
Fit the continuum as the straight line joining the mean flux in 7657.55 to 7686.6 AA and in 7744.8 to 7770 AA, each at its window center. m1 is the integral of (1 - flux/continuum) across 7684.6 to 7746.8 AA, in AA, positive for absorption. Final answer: -1.1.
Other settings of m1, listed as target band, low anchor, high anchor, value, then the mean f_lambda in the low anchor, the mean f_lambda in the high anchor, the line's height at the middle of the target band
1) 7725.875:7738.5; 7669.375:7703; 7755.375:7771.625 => -0.3 AA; 6.12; 5.87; 5.97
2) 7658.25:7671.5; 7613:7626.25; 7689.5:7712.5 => 0.0 AA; 6.01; 6.03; 6.02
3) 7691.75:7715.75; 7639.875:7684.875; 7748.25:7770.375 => -0.2 AA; 6.12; 5.89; 6.02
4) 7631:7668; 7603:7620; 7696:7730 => 0.5 AA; 6.38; 6.1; 6.27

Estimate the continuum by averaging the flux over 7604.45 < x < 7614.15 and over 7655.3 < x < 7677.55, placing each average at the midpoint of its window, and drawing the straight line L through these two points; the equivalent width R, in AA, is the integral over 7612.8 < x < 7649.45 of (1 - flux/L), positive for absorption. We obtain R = 0.7 AA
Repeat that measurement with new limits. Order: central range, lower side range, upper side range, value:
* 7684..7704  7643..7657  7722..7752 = 0.0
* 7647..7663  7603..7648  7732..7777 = 0.5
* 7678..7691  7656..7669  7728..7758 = -0.3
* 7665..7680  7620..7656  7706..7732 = 0.0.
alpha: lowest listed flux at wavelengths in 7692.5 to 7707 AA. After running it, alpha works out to 5.708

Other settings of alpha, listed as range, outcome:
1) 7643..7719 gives 5.381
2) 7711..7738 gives 5.797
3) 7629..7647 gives 5.765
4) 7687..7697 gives 5.716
